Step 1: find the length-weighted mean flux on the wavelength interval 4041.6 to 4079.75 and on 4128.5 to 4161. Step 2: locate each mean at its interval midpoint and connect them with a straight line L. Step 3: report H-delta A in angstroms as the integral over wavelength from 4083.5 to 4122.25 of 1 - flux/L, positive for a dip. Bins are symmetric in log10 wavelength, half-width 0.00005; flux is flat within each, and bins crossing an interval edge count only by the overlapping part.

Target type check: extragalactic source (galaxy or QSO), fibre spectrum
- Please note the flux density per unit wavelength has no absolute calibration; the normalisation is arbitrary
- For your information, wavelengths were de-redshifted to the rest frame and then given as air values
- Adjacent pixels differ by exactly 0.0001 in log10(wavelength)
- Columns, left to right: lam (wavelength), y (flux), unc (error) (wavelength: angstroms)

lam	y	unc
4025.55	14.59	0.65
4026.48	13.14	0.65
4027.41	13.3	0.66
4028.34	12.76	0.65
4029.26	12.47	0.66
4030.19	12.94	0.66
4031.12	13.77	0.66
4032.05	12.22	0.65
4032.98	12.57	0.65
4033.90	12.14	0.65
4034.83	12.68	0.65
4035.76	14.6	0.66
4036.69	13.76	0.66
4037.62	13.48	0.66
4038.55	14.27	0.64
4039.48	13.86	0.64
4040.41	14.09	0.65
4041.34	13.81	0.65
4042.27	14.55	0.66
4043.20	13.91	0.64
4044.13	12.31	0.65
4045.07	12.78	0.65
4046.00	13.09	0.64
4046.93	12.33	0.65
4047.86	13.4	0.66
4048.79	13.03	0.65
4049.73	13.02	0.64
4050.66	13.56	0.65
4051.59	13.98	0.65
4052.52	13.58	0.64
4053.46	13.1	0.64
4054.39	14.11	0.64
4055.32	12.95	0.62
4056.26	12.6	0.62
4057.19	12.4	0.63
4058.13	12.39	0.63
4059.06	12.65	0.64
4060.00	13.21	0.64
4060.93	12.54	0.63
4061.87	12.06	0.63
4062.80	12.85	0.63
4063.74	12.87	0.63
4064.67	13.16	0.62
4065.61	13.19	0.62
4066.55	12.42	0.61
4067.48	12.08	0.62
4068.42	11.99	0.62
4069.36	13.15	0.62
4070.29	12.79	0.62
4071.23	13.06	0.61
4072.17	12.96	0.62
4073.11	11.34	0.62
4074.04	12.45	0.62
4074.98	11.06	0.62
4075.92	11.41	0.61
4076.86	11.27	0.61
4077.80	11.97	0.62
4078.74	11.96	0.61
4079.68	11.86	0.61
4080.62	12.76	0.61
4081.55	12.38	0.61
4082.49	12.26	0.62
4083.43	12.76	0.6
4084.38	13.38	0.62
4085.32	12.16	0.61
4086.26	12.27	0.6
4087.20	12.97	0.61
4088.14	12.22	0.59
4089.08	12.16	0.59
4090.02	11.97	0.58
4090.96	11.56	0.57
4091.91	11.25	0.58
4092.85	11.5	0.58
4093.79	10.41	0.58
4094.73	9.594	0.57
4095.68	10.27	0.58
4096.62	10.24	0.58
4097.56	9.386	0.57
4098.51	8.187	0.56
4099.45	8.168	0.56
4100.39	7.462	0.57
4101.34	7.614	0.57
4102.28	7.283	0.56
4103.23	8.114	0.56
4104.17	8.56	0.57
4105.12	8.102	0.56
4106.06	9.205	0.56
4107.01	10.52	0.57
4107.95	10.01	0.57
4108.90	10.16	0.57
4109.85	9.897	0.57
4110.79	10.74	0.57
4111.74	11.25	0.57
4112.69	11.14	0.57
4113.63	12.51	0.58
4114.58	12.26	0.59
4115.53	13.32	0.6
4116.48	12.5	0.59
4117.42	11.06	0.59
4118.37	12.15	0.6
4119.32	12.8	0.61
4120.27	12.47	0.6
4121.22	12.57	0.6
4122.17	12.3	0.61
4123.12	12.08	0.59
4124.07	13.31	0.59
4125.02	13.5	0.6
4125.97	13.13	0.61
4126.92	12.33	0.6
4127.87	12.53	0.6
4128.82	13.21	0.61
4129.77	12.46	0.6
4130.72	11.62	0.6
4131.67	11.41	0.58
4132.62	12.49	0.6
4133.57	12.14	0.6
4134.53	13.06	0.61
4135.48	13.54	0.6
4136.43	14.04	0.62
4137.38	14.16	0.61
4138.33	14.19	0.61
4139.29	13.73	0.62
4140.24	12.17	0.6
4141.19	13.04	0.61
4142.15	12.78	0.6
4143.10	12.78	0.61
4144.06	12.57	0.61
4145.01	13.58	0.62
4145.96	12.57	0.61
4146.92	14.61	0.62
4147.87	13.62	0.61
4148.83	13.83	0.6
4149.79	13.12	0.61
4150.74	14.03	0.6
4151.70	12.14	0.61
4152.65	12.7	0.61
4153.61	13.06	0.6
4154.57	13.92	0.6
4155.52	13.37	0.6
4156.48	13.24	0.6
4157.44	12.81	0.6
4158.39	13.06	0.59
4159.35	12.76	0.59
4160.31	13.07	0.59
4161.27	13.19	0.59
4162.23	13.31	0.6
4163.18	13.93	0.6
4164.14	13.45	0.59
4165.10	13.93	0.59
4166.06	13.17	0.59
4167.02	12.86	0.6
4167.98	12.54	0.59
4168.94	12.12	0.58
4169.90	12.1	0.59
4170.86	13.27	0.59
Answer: 6.4 angstroms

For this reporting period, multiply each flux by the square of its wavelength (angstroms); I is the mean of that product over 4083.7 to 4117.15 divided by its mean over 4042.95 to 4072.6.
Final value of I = 0.83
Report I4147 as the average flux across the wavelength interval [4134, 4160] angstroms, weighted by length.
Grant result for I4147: 13.3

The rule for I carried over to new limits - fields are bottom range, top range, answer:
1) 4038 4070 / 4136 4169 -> 1.06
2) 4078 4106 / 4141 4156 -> 1.28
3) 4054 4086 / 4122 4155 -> 1.08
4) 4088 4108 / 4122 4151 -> 1.37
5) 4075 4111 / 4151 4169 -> 1.28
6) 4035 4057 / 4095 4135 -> 0.85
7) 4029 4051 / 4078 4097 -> 0.91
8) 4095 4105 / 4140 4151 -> 1.59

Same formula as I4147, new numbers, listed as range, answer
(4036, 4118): 11.9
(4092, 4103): 9.15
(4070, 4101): 11.4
